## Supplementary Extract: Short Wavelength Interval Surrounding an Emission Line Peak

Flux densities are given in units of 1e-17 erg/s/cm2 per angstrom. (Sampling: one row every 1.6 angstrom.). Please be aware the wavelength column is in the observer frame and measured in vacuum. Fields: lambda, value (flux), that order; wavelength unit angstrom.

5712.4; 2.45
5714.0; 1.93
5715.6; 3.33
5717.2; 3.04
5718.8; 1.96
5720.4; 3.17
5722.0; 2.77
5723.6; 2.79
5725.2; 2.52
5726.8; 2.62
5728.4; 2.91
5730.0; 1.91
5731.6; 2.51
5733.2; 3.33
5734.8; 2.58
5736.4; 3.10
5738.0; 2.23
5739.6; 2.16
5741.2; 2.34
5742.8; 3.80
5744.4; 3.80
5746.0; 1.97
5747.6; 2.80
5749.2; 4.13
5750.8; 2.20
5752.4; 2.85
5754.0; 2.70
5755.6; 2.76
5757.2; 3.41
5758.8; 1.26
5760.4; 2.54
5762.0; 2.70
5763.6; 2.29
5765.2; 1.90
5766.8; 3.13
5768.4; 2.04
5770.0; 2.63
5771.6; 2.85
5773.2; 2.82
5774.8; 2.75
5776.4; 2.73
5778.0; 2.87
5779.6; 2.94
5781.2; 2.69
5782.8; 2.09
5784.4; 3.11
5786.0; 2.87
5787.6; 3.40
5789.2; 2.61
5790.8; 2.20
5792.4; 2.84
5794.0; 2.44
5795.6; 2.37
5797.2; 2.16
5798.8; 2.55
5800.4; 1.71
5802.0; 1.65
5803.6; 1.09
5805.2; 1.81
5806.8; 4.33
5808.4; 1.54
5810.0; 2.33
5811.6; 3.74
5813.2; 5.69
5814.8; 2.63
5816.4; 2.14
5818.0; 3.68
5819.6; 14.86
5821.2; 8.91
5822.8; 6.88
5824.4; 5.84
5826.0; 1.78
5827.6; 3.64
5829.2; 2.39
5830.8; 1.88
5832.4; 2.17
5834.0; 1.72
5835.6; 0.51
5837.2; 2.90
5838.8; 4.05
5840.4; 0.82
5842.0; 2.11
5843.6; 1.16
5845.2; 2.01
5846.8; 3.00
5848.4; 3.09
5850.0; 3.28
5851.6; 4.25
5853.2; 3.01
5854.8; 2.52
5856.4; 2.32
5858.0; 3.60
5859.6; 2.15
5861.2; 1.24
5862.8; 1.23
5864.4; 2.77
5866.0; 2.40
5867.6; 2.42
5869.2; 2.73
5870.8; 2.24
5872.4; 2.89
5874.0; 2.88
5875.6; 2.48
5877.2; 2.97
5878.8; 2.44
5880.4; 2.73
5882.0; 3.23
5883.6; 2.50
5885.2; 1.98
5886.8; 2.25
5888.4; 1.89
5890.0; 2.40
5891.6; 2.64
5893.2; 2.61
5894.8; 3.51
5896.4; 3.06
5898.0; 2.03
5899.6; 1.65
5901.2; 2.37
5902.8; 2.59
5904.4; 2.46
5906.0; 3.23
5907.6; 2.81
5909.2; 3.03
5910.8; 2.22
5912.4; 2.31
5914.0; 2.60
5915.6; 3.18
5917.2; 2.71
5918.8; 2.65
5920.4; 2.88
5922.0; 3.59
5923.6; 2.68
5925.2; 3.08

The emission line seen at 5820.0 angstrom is Hbeta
